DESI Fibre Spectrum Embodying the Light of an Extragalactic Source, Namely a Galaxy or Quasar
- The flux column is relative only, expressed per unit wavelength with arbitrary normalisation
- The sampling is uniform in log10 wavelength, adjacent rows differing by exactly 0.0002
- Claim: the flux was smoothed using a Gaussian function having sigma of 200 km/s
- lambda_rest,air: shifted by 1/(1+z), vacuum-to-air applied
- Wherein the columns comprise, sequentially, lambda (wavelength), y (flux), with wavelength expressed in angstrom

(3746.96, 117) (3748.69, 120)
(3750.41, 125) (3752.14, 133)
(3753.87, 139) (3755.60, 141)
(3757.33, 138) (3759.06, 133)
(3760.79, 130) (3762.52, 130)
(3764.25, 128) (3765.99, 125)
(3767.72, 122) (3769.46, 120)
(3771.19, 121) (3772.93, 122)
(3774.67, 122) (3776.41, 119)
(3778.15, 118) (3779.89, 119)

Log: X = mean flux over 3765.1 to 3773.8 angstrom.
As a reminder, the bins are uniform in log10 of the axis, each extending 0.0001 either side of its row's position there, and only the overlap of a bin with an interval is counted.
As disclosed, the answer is 122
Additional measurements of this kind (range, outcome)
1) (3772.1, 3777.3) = 121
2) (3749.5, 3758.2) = 135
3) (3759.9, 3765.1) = 130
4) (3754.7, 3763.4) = 135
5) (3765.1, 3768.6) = 123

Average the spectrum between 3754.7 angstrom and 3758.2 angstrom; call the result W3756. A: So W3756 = 139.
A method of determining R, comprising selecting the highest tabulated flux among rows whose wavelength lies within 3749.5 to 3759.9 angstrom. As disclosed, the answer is 141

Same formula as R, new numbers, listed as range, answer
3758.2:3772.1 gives 133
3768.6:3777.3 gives 122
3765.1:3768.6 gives 125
